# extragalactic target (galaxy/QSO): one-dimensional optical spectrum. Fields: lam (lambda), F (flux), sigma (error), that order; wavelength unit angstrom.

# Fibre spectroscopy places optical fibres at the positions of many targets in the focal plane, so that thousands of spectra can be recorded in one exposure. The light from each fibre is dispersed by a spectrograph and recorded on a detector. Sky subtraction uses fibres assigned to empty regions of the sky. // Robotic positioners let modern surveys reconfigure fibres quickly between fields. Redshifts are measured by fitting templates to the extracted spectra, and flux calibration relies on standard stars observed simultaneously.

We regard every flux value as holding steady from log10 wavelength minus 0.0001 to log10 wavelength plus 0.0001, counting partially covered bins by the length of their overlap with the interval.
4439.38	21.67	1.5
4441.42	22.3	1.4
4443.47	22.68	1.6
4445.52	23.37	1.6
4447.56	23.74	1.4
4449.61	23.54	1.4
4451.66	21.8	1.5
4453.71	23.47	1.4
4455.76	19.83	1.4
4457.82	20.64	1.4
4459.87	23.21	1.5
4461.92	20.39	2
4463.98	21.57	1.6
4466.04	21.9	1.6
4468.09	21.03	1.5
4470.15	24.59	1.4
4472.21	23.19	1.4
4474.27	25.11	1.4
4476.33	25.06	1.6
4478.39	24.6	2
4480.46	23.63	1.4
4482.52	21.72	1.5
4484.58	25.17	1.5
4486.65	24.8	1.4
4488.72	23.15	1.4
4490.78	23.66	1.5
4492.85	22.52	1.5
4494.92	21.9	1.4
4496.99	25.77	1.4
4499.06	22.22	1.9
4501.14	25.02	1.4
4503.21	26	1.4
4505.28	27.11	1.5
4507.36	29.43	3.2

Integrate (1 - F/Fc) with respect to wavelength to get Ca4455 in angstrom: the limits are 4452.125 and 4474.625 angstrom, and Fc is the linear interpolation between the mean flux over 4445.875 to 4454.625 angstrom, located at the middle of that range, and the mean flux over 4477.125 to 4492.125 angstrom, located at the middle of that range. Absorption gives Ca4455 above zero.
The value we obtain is 1.20 angstrom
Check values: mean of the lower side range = 23.2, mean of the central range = 22.2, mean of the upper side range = 23.8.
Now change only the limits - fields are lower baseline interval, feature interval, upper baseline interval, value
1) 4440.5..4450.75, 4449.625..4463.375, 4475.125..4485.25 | 1.00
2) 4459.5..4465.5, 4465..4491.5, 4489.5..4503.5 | -1.28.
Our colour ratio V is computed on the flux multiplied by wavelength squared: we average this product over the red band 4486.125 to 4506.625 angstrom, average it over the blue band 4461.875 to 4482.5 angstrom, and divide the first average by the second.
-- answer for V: 1.06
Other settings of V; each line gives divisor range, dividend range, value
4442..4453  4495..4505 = 1.10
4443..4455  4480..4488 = 1.05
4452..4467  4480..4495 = 1.10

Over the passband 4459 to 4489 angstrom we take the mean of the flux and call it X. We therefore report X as 23.3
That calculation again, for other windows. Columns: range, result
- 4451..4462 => 21.7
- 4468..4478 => 24.1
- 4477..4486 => 23.9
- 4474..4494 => 23.9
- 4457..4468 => 21.5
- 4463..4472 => 22.4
